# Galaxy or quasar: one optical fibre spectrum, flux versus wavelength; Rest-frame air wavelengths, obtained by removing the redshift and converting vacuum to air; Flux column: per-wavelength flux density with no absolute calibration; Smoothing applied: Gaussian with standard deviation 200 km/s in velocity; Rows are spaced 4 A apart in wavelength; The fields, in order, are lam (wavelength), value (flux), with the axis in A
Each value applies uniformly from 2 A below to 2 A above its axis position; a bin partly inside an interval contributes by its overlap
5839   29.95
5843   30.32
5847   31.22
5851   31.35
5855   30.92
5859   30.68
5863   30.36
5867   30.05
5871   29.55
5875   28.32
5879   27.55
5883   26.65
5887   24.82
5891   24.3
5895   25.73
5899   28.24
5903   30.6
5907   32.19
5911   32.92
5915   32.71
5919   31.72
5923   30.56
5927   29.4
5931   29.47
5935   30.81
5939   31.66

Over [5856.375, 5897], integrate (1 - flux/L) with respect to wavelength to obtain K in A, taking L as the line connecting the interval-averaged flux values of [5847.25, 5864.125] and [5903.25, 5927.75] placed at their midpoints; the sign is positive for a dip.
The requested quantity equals 4.3 A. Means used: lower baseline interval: 30.9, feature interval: 27.8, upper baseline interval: 31.6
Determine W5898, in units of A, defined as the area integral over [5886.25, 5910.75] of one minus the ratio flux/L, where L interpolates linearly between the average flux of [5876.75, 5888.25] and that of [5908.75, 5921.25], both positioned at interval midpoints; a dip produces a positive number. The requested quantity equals 1.1 A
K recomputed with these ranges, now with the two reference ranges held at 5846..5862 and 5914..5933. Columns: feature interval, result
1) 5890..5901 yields 1.6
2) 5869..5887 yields 1.9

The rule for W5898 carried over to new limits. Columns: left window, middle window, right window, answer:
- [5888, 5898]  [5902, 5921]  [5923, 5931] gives -3.03 A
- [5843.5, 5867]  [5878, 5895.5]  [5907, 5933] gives 2.98 A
